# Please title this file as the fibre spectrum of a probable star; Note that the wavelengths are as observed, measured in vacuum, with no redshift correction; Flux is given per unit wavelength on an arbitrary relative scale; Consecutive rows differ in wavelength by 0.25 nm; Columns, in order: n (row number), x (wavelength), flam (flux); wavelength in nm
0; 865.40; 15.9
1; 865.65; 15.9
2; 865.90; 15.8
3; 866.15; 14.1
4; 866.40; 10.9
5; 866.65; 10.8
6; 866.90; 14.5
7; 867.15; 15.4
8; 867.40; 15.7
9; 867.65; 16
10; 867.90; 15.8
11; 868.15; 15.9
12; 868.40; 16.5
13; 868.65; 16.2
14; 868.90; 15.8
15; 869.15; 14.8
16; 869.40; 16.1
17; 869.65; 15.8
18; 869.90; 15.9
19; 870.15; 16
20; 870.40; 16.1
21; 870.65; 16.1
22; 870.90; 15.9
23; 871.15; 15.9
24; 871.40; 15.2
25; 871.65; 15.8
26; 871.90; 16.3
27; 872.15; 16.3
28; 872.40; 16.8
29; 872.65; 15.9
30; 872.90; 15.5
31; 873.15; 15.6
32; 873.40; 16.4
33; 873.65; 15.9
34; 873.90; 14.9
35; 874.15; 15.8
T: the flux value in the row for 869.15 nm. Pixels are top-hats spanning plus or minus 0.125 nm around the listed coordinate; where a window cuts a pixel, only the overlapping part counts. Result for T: 14.8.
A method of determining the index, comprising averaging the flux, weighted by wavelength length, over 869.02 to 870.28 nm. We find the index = 15.7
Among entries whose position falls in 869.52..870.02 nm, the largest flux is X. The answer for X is 15.9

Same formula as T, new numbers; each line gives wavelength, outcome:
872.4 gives 16.8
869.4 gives 16.1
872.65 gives 15.9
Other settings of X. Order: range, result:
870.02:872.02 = 16.3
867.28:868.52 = 16.5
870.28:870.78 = 16.1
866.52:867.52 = 15.7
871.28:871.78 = 15.8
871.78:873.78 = 16.8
